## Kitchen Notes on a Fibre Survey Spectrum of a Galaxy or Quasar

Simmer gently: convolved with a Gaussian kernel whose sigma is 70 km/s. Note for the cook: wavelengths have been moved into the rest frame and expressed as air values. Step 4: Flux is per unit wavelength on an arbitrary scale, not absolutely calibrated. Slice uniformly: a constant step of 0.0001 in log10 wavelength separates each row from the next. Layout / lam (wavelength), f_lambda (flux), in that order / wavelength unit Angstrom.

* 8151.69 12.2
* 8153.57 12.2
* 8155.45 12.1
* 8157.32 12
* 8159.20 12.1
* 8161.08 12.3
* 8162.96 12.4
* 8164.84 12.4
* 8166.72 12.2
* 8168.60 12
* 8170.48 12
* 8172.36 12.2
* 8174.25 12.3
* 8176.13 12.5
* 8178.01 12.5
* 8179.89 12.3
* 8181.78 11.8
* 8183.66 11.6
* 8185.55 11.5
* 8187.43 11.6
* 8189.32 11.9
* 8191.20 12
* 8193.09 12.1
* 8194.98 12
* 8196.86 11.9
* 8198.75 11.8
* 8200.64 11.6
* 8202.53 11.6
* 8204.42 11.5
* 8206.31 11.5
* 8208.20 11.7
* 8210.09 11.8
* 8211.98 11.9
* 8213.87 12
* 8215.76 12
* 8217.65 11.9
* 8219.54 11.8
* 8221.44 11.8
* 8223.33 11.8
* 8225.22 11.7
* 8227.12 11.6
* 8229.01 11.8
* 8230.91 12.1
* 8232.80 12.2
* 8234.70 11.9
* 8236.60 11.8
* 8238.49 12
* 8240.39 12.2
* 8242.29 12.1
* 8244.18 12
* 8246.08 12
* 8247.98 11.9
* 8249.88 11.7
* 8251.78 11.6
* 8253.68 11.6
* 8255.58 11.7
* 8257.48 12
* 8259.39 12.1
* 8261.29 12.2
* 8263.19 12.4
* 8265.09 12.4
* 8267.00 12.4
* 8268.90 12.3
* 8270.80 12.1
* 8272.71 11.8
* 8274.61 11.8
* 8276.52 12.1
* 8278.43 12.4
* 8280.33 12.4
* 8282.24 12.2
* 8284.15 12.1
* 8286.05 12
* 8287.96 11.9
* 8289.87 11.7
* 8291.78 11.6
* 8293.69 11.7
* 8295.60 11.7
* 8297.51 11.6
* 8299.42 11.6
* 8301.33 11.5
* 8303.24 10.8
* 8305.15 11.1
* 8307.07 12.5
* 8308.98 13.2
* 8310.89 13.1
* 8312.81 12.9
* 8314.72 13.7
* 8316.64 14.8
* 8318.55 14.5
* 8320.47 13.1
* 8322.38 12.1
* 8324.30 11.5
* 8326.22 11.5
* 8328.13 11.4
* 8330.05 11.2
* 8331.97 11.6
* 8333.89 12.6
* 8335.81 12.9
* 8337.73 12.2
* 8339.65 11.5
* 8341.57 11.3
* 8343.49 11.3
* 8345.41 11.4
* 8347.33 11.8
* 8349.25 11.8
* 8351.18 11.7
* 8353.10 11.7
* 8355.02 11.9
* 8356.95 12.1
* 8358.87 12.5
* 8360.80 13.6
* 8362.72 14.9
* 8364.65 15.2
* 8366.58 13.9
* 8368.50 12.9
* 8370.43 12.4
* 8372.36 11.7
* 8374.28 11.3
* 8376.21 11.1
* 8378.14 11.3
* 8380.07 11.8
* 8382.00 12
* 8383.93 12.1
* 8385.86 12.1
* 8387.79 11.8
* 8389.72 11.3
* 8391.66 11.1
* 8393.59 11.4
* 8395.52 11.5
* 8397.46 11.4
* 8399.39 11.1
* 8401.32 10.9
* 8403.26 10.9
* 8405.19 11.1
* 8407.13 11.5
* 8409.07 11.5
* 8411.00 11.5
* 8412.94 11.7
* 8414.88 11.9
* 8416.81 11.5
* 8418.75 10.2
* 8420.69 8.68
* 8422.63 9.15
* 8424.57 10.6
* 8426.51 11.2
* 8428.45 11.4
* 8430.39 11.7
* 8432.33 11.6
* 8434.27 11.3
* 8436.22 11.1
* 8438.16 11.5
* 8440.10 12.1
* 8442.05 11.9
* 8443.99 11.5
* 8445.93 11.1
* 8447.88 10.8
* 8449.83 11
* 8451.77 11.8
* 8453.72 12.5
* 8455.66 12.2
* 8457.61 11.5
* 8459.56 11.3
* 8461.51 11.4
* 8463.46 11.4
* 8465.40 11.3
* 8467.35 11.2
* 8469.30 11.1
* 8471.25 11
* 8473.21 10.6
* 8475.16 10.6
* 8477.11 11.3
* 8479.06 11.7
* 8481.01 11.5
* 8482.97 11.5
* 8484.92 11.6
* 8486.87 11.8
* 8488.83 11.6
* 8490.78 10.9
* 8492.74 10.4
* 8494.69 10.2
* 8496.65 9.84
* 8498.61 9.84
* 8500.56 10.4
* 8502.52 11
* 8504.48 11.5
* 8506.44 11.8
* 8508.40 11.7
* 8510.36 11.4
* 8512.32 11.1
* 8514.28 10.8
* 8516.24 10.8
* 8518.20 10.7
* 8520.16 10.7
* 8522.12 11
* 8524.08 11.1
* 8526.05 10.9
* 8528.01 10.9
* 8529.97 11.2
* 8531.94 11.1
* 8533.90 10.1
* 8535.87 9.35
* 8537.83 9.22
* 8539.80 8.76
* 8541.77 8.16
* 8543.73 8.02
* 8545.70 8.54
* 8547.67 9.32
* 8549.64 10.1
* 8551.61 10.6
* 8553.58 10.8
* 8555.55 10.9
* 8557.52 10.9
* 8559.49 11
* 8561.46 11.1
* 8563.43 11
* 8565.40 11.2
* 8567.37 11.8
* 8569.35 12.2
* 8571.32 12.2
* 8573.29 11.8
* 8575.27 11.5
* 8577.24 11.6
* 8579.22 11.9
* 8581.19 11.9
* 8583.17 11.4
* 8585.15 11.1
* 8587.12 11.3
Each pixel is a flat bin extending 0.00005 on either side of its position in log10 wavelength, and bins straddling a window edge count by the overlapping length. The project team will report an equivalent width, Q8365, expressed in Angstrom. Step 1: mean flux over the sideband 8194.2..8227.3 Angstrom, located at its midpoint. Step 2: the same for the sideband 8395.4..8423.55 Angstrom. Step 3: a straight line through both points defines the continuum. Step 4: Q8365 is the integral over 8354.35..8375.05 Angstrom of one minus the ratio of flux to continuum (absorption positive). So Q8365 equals -3.4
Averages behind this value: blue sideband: 11.8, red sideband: 11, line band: 13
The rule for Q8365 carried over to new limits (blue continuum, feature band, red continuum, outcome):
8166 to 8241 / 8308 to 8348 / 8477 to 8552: -3.5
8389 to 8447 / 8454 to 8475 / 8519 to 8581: -0.6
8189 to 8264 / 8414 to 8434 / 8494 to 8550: 0.1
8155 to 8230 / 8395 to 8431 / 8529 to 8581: 0.3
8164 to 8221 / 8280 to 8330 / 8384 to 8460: -2.6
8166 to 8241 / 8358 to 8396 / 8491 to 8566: -4.0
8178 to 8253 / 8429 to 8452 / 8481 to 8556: -1.2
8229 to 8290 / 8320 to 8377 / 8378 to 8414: -2.6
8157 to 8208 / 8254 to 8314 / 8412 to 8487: -1.7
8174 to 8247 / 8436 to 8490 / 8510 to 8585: -2.1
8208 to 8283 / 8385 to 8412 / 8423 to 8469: 0.4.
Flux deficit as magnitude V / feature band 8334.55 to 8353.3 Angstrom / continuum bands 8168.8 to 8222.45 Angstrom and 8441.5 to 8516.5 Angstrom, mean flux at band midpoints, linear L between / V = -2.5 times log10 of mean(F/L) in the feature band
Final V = -0.02 mag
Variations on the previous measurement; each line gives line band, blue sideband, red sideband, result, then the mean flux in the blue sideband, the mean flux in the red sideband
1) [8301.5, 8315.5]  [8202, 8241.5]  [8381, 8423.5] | -0.08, 11.8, 11.2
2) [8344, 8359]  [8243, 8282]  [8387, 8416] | -0.02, 12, 11.4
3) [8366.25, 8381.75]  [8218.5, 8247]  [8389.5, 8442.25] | -0.06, 11.9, 11.2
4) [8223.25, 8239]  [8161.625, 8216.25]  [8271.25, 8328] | 0.02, 12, 12.2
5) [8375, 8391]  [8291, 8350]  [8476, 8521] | 0.01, 12.1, 11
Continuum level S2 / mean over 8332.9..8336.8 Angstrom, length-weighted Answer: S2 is 12.7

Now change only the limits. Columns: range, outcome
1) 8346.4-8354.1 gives 11.8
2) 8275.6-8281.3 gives 12.3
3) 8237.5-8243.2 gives 12.1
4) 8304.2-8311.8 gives 12.5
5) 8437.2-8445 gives 11.8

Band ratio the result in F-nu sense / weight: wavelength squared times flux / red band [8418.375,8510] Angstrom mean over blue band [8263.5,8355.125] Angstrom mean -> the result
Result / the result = 1.0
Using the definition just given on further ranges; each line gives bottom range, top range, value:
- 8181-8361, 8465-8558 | 0.94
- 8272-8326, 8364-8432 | 0.96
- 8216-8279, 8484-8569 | 0.95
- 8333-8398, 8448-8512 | 0.95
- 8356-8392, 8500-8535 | 0.92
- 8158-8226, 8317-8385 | 1.07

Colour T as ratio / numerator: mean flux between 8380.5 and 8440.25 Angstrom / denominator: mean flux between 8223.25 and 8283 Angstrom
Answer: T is 0.94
